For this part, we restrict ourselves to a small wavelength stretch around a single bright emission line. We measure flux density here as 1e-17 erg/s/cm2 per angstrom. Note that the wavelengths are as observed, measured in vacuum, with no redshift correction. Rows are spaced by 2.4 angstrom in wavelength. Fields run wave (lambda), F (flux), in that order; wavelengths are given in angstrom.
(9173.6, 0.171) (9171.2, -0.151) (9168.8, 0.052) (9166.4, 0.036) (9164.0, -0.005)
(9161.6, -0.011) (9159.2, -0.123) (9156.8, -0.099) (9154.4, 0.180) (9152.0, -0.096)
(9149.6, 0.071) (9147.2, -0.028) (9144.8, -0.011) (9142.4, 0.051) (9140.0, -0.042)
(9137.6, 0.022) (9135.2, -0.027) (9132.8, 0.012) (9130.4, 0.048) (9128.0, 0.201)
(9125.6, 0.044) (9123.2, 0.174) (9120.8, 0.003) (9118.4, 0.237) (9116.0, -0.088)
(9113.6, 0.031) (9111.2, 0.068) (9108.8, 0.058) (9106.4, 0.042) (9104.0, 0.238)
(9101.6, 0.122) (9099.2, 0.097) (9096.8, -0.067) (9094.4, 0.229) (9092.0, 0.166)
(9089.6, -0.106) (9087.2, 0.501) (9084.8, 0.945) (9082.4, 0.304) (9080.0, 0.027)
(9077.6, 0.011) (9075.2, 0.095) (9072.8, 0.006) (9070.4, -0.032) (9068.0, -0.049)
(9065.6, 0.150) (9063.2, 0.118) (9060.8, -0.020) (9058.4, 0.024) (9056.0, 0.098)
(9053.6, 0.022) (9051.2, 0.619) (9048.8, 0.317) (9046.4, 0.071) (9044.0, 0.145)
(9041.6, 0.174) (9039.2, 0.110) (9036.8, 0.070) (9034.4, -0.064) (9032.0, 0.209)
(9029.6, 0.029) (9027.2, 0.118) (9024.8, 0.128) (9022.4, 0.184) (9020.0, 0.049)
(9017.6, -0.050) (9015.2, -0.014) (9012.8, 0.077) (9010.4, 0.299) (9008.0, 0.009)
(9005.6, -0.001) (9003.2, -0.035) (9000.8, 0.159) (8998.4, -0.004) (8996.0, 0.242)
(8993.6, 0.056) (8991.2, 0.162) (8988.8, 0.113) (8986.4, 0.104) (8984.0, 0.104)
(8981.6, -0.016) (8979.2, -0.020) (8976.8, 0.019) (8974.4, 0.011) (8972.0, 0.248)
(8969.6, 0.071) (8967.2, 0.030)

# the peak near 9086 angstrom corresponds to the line H-beta 4861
